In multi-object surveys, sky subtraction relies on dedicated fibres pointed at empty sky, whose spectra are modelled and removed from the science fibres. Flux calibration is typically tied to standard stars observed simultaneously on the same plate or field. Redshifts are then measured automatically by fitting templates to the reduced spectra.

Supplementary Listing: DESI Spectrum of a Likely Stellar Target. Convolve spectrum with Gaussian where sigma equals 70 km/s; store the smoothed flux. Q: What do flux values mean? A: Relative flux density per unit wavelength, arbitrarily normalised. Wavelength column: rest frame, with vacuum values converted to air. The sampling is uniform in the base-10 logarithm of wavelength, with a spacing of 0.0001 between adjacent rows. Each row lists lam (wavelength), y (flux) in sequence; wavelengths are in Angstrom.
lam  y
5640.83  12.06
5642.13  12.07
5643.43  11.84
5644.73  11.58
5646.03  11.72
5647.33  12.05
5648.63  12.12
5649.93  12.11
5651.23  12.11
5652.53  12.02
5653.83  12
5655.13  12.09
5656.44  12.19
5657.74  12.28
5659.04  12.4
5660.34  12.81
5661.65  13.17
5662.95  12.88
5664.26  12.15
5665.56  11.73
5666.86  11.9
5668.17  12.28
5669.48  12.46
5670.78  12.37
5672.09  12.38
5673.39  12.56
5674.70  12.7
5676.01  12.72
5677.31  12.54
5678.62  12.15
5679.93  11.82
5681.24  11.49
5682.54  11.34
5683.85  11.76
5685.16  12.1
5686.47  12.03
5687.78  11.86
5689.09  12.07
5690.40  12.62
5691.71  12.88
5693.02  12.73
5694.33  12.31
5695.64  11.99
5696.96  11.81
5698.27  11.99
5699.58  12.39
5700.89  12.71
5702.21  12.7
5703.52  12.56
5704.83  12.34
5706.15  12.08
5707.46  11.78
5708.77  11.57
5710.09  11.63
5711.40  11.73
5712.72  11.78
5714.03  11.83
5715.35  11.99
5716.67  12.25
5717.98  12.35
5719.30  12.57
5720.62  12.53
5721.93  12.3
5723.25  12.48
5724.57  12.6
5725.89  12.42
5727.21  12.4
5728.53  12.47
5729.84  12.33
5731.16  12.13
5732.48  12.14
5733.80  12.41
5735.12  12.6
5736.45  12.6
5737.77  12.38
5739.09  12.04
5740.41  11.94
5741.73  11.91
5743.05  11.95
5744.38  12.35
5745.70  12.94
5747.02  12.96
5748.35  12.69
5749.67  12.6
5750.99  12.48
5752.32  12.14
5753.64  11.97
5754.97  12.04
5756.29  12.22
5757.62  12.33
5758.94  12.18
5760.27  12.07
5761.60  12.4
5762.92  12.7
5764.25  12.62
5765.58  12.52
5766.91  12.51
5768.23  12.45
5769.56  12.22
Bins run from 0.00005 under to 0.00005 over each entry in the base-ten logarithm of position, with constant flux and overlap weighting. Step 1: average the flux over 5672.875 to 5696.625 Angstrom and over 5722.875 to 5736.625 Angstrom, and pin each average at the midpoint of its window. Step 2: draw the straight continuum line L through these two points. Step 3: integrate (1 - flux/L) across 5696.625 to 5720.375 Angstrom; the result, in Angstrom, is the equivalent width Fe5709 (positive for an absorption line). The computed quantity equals 0.3 Angstrom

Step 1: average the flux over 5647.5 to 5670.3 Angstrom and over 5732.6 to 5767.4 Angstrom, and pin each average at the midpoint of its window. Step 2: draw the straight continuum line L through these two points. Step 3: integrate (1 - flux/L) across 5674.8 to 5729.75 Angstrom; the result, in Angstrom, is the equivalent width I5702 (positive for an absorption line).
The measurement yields 0.54 Angstrom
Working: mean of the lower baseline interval 12.3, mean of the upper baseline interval 12.4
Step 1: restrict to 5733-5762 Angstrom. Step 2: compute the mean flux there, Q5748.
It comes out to 12.3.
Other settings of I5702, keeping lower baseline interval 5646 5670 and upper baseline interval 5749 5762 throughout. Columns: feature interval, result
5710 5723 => 0.1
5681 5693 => 0.2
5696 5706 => -0.1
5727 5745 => 0.0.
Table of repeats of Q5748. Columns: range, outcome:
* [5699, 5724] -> 12.2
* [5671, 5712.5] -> 12.2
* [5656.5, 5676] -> 12.4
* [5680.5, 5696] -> 12.1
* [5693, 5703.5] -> 12.3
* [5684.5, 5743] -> 12.2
